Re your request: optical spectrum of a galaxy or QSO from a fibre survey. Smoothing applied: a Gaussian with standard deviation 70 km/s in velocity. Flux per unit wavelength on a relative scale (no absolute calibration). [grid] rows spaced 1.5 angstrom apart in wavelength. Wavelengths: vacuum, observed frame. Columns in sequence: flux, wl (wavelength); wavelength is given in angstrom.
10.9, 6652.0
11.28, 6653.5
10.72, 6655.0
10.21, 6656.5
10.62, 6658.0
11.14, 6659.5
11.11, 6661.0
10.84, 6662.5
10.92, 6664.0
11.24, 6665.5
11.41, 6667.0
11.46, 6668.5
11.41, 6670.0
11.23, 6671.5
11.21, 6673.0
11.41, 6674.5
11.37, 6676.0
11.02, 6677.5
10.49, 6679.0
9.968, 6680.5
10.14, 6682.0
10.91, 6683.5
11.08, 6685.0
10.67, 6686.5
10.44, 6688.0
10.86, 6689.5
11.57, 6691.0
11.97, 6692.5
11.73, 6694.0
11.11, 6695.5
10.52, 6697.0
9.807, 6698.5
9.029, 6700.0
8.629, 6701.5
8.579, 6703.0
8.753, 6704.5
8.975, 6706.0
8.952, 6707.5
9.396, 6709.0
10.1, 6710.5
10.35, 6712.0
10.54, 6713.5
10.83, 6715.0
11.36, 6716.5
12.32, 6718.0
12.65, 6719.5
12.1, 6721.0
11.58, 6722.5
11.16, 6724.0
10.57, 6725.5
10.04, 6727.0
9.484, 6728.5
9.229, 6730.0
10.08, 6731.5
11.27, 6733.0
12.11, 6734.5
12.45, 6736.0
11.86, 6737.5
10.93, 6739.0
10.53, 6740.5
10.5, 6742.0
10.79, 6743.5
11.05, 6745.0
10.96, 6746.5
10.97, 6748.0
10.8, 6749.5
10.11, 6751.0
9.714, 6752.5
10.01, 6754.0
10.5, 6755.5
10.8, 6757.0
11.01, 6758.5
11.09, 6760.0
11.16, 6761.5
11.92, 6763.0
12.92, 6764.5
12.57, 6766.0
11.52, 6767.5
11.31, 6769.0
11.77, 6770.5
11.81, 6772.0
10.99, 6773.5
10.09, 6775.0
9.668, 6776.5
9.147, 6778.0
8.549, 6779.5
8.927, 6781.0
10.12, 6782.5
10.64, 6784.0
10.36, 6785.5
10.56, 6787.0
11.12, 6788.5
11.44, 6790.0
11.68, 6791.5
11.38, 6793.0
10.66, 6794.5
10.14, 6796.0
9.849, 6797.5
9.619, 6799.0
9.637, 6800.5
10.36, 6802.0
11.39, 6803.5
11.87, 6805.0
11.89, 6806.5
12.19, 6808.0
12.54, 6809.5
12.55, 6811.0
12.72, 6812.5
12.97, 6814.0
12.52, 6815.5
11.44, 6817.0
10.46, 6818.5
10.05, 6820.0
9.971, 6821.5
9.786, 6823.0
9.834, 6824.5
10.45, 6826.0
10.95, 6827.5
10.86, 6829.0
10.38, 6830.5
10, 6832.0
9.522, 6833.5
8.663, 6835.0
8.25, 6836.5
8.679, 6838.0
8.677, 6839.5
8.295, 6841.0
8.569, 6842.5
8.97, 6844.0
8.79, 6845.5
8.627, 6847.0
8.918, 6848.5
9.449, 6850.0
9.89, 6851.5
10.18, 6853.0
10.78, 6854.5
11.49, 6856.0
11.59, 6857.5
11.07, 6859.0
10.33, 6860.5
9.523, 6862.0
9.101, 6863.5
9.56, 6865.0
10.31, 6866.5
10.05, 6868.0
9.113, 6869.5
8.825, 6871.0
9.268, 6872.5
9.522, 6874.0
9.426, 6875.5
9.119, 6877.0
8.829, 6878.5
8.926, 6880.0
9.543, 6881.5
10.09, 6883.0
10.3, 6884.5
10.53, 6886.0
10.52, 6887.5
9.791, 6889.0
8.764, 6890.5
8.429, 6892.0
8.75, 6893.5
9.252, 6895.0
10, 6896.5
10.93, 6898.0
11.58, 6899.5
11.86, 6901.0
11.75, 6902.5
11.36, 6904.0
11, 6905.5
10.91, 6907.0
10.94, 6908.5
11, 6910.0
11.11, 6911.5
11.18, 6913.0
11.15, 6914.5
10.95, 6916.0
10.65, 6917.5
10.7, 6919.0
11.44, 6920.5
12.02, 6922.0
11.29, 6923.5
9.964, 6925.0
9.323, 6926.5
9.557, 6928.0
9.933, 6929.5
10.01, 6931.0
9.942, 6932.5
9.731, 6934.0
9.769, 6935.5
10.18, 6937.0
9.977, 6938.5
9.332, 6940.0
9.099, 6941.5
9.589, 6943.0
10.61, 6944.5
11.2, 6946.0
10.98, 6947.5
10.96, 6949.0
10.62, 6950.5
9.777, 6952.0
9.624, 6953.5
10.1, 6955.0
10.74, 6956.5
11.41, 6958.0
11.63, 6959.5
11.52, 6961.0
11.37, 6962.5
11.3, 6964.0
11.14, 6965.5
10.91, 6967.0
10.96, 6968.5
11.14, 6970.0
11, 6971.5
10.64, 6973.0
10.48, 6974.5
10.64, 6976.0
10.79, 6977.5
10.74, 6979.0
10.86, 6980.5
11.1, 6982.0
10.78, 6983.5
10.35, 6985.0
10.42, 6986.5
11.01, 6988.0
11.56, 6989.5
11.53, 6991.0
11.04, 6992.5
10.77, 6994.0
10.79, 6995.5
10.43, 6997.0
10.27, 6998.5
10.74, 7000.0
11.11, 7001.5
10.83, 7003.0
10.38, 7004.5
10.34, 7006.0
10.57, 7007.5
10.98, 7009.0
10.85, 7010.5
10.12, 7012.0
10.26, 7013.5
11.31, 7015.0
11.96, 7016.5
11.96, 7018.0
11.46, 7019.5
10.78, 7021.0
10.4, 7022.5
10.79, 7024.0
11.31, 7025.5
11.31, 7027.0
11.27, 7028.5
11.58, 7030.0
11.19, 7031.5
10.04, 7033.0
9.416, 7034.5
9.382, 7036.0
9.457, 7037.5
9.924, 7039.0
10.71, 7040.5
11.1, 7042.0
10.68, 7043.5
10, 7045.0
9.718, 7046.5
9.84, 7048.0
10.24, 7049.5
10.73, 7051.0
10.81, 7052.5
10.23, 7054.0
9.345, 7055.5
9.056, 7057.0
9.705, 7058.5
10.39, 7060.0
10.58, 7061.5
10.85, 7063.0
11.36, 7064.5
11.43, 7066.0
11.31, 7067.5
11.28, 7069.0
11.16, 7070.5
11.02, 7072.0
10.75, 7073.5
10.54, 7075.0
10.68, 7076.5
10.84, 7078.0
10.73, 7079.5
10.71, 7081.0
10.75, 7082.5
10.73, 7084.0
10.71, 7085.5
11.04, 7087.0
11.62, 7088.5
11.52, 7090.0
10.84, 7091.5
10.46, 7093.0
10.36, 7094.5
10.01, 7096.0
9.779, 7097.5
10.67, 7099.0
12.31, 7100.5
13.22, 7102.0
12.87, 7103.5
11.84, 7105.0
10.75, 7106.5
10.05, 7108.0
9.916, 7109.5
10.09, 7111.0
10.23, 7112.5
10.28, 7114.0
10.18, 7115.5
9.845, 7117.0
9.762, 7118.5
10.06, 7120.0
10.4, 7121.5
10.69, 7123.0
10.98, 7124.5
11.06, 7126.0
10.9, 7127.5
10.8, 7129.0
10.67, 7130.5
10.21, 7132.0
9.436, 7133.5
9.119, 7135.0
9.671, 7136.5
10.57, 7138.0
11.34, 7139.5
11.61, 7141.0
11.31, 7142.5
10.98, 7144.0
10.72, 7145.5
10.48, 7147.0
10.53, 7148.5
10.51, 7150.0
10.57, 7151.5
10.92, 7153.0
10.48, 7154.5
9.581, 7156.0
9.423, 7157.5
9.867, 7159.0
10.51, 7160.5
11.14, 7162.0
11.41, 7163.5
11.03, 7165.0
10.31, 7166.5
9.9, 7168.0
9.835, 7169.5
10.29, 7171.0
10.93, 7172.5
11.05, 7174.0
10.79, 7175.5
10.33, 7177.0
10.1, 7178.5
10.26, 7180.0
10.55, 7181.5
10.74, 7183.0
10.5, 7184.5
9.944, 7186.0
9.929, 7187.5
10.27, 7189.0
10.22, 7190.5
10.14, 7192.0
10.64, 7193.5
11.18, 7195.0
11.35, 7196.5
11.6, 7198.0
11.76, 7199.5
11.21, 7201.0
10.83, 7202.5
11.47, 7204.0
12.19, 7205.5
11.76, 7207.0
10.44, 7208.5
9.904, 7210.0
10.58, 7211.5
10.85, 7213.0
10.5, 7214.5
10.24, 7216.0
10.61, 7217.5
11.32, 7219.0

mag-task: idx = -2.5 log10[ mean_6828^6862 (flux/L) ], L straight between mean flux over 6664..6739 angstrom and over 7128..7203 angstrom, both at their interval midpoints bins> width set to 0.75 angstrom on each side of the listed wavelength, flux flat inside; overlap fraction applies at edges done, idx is 0.11 mag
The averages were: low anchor 10.7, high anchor 10.6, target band 9.64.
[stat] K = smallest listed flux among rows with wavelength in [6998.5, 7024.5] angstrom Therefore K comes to 10.12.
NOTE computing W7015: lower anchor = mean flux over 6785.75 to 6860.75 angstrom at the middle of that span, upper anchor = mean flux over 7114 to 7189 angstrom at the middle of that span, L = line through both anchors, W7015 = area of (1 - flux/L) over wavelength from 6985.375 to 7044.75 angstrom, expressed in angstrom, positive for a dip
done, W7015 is -1.8 angstrom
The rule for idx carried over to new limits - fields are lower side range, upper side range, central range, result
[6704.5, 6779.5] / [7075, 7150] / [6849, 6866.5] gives 0.05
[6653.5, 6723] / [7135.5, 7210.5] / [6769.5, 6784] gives 0.06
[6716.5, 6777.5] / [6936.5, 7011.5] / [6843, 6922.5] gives 0.07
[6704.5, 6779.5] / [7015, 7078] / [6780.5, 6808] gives 0.01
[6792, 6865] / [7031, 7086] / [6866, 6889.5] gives 0.08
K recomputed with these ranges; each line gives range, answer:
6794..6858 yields 8.25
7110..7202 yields 9.119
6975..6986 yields 10.35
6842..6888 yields 8.569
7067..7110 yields 9.779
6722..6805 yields 8.549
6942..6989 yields 9.589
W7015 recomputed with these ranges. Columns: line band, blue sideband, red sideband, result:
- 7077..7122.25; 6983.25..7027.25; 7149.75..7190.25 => -0.6 angstrom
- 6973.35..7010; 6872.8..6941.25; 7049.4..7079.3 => -1.1 angstrom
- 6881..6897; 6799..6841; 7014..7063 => 1.5 angstrom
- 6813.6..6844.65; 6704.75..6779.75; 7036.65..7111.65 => 2.4 angstrom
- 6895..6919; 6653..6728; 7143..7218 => -0.8 angstrom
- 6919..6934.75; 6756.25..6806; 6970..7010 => 0.7 angstrom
